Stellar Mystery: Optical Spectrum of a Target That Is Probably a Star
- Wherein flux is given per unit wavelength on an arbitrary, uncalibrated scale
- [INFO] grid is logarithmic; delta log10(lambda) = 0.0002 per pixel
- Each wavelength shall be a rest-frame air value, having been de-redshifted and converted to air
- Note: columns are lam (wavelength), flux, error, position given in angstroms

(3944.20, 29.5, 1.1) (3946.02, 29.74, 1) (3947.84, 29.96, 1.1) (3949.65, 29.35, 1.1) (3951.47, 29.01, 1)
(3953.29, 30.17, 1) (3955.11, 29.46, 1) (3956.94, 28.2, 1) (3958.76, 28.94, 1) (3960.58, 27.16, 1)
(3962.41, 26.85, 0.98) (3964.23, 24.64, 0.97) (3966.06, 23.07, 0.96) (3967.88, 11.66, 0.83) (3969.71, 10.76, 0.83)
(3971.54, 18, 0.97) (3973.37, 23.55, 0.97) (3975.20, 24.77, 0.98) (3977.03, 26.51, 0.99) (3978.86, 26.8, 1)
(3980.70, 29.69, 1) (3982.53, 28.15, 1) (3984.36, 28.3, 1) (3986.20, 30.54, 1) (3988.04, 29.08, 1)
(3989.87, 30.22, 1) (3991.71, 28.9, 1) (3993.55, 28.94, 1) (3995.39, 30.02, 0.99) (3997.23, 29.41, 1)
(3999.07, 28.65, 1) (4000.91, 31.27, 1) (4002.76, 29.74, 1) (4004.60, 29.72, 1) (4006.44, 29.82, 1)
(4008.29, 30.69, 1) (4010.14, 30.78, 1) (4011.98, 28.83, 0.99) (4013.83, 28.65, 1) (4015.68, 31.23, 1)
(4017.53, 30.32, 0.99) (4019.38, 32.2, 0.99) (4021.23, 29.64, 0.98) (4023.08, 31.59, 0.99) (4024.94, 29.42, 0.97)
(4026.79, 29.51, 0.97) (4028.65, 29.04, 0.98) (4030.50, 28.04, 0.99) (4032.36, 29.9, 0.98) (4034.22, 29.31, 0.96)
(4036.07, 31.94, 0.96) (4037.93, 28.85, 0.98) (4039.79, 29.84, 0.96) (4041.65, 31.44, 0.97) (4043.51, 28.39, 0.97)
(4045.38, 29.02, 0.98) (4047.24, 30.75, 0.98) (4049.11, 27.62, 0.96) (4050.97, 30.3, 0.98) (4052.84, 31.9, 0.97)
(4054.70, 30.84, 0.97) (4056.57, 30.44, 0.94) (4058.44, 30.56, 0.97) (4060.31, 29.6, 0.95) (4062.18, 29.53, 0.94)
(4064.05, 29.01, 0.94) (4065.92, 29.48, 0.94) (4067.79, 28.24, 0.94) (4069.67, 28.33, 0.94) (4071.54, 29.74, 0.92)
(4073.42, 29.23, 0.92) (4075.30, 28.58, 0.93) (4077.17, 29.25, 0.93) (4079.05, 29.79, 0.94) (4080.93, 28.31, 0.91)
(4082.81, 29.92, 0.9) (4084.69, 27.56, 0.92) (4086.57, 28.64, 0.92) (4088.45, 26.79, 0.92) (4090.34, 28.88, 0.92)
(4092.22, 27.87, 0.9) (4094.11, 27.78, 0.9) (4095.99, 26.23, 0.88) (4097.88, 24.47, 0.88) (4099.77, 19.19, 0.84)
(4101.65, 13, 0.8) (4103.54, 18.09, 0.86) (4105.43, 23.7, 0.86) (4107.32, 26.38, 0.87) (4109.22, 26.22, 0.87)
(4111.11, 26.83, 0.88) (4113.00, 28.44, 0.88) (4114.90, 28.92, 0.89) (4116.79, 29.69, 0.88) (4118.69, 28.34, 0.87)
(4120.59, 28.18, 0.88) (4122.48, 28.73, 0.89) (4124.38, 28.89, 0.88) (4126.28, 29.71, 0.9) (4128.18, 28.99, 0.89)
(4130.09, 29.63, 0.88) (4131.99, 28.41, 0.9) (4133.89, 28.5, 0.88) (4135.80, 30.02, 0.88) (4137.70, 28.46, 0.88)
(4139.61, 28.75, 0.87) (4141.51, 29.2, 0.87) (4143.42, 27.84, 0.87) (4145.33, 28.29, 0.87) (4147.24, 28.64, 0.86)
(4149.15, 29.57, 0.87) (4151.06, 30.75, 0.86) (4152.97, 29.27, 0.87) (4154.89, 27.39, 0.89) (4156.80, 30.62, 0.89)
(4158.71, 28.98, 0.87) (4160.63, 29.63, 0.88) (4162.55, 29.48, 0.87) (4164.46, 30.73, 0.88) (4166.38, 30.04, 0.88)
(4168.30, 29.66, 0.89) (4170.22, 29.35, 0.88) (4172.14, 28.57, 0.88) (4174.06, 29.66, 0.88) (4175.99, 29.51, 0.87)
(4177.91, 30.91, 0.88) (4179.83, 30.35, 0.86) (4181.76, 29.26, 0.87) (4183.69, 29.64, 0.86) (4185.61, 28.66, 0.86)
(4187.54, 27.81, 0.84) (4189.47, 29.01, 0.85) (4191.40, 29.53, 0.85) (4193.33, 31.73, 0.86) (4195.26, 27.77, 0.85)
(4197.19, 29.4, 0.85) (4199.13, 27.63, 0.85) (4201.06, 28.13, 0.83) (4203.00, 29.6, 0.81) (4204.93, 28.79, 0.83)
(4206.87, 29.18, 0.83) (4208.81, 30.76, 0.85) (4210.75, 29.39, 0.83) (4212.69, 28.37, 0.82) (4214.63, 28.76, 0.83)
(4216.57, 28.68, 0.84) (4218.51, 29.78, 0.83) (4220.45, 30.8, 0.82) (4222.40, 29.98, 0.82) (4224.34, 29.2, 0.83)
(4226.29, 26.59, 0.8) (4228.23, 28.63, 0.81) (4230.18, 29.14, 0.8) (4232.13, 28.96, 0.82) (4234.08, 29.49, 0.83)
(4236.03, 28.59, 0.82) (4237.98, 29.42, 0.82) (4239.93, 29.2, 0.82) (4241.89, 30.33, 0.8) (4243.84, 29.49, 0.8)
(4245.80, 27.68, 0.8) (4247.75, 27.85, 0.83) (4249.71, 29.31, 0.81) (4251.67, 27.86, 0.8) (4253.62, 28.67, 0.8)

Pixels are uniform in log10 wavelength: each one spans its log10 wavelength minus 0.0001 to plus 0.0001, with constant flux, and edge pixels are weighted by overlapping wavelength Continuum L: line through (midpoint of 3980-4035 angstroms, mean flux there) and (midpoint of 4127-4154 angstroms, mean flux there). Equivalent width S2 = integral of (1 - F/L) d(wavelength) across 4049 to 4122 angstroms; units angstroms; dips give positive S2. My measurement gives 4.3 angstroms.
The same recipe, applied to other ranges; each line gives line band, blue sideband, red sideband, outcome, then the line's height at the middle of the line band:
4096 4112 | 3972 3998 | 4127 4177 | 3.6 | 28.9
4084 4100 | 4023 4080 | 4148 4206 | 1.6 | 29.5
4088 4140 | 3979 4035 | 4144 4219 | 4.8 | 29.4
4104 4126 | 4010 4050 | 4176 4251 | 1.5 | 29.5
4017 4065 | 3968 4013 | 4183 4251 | -3.8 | 27.7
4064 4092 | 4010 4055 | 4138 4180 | 0.9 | 29.7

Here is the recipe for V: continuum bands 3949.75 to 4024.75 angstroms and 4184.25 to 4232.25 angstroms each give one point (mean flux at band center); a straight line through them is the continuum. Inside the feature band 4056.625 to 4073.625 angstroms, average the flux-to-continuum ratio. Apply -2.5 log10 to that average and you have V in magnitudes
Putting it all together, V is -0.04 mag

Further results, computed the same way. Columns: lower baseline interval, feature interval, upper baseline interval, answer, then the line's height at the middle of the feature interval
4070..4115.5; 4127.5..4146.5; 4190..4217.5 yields -0.05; 27.5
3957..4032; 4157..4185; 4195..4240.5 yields -0.04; 28.7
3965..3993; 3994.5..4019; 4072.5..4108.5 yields -0.20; 25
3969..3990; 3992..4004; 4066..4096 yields -0.14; 26.1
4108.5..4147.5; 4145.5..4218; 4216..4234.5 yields -0.02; 28.9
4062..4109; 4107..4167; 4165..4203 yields -0.03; 28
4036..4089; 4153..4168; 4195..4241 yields -0.01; 29.2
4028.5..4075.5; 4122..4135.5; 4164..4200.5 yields 0.02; 29.5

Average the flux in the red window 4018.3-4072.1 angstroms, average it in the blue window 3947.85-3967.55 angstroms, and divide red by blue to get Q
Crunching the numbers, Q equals 1.09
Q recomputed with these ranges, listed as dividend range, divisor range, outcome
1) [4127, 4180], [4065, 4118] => 1.10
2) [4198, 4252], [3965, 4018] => 1.07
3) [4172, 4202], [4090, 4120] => 1.16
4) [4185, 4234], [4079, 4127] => 1.10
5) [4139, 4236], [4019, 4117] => 1.04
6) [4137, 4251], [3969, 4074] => 1.01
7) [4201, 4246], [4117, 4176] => 1.00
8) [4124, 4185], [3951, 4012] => 1.08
